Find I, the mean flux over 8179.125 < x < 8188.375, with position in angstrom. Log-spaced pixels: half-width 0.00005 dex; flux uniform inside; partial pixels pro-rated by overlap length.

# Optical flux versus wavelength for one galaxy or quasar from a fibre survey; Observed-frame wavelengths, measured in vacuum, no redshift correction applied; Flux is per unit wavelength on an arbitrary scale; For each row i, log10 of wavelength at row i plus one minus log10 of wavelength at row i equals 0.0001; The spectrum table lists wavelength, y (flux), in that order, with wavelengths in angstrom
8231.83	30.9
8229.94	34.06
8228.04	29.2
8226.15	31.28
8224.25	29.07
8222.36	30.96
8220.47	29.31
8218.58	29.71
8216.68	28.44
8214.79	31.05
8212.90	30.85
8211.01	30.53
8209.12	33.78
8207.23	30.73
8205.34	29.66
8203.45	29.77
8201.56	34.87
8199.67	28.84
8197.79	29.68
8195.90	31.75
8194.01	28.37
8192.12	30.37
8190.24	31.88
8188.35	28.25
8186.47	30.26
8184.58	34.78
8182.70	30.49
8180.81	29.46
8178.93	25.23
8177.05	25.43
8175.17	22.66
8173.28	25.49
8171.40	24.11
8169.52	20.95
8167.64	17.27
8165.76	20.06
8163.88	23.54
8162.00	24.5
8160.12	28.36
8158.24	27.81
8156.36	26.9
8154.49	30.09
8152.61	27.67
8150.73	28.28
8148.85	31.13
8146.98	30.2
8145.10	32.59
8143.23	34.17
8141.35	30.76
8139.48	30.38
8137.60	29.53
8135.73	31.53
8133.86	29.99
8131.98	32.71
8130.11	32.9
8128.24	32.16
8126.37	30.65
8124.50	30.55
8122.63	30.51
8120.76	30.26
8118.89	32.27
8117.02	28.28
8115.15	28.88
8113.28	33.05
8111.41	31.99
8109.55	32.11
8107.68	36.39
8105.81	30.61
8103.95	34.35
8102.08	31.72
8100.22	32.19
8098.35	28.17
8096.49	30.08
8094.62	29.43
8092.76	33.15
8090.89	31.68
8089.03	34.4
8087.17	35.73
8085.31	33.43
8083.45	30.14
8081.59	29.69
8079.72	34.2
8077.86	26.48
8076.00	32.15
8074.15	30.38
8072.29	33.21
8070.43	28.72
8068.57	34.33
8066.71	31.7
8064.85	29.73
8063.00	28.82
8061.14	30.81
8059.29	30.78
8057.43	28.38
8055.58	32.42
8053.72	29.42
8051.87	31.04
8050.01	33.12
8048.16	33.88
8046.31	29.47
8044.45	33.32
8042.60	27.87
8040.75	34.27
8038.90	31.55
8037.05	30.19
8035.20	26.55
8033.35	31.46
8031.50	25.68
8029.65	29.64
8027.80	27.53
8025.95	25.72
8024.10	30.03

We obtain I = 30.5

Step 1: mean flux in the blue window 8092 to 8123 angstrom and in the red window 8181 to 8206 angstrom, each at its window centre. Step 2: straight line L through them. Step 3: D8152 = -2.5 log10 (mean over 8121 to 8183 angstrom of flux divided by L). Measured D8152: 0.11 mag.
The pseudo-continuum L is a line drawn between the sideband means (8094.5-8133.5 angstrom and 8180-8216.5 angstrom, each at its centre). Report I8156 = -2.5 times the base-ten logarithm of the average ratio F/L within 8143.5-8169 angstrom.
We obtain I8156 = 0.16 mag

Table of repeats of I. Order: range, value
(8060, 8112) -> 31.6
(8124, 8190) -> 28.3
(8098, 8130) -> 31.5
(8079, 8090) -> 32.9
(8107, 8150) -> 31.4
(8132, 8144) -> 31.1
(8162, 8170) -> 20.9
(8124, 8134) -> 31.7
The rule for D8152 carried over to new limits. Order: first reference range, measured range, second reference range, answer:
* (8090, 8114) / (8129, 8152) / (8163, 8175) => -0.19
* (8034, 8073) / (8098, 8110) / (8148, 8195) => -0.11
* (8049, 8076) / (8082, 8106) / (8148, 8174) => -0.10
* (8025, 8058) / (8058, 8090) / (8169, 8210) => -0.06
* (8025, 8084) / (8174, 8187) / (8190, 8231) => 0.09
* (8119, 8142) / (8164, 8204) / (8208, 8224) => 0.12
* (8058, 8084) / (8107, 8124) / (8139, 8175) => -0.10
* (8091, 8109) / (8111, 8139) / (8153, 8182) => -0.06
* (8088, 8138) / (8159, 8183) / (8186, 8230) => 0.26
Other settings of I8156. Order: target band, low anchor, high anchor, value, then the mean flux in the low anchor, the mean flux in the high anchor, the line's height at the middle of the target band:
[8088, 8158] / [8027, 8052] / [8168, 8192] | -0.09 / 30.4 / 27.3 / 28.5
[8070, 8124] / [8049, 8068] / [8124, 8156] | -0.03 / 30.7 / 30.8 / 30.8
